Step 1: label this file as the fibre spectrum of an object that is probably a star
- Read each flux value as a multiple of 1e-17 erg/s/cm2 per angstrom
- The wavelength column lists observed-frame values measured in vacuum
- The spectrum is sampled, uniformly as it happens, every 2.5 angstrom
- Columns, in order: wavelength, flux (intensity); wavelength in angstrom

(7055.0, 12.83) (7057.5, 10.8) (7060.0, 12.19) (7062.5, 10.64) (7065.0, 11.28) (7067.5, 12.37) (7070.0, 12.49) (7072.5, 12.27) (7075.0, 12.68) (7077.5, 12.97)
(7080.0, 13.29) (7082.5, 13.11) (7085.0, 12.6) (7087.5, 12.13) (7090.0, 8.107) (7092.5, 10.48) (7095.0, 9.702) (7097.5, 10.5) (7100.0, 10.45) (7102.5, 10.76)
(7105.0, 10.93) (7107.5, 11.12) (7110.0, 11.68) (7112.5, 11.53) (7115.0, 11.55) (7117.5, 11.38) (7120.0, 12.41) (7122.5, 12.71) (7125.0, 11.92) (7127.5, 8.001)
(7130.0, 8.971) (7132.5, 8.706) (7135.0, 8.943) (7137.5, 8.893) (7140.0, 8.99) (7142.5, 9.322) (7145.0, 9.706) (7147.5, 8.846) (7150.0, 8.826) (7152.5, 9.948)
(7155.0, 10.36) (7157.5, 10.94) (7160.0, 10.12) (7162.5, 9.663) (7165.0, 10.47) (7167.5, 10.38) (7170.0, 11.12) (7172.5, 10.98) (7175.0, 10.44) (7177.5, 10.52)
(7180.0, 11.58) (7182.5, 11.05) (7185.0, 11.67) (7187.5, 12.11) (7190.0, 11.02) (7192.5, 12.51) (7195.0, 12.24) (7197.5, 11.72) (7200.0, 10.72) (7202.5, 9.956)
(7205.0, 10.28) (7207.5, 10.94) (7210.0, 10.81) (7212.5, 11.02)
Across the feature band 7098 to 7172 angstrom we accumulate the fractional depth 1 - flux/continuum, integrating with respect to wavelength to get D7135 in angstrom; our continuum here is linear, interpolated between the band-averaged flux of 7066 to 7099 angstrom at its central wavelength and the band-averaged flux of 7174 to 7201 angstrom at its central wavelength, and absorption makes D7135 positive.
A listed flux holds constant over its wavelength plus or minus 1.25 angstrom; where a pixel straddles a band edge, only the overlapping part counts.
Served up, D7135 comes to 8.16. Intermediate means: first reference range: 11.7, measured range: 10.3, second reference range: 11.4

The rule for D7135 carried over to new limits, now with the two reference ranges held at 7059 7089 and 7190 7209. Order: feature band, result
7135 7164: 5.1 angstrom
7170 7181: 0.5 angstrom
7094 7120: 2.1 angstrom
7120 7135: 2.1 angstrom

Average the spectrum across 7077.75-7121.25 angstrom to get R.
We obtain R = 11.3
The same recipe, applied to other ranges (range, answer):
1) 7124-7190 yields 10.1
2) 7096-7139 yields 10.6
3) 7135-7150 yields 9.11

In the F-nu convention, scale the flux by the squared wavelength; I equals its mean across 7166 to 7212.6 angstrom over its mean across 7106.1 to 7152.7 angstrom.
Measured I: 1.11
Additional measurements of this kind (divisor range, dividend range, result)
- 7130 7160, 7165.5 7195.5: 1.21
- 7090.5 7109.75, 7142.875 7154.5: 0.90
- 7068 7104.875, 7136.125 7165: 0.85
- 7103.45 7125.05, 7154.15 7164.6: 0.89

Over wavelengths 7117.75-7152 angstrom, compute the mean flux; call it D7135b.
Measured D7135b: 9.76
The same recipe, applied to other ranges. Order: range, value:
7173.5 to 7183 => 10.9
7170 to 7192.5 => 11.2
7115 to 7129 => 11.3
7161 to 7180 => 10.6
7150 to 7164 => 10.1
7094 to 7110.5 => 10.7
